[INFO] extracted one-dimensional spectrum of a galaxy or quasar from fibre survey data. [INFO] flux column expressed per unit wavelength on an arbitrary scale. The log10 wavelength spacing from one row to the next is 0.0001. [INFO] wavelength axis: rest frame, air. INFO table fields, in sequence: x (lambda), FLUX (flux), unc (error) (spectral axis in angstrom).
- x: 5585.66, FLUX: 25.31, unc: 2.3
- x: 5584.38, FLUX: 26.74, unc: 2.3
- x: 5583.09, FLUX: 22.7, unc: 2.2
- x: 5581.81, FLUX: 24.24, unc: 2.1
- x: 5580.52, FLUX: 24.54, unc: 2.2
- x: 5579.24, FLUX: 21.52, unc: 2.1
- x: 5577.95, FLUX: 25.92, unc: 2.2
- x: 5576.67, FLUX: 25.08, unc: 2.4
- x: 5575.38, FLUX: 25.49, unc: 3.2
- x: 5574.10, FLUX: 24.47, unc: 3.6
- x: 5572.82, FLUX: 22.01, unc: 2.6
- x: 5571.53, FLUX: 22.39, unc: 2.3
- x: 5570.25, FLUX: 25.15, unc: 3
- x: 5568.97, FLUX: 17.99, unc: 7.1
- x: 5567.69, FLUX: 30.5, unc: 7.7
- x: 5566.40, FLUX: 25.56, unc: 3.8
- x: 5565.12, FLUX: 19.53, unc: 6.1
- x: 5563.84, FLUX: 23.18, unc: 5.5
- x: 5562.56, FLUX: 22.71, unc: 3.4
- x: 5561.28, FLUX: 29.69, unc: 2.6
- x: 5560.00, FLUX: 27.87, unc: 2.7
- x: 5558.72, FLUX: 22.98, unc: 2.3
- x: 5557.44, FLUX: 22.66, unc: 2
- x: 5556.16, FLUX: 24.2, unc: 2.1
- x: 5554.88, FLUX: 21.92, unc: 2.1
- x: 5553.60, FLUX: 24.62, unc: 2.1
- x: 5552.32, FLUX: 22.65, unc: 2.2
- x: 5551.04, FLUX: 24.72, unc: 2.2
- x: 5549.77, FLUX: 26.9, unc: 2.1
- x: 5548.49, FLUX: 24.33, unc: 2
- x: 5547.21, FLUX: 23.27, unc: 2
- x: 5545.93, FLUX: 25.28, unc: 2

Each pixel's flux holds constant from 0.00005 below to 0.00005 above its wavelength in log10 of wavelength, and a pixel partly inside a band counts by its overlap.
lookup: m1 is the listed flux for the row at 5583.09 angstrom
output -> 22.7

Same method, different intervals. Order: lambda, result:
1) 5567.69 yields 30.5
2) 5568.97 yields 17.99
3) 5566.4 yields 25.56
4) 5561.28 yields 29.69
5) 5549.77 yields 26.9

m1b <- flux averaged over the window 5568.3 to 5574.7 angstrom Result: 22.4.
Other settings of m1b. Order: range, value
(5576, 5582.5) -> 24.2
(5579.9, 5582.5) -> 24.4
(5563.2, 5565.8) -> 21.4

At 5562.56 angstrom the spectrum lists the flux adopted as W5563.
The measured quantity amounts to 22.71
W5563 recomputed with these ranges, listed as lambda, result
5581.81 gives 24.24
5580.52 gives 24.54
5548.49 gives 24.33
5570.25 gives 25.15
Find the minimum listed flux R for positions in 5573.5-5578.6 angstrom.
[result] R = 24.47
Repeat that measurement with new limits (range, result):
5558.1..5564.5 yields 22.71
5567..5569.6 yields 17.99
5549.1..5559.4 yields 21.92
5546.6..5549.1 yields 23.27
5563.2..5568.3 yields 19.53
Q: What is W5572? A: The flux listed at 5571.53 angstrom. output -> 22.39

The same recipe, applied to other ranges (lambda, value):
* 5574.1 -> 24.47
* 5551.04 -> 24.72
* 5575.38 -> 25.49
